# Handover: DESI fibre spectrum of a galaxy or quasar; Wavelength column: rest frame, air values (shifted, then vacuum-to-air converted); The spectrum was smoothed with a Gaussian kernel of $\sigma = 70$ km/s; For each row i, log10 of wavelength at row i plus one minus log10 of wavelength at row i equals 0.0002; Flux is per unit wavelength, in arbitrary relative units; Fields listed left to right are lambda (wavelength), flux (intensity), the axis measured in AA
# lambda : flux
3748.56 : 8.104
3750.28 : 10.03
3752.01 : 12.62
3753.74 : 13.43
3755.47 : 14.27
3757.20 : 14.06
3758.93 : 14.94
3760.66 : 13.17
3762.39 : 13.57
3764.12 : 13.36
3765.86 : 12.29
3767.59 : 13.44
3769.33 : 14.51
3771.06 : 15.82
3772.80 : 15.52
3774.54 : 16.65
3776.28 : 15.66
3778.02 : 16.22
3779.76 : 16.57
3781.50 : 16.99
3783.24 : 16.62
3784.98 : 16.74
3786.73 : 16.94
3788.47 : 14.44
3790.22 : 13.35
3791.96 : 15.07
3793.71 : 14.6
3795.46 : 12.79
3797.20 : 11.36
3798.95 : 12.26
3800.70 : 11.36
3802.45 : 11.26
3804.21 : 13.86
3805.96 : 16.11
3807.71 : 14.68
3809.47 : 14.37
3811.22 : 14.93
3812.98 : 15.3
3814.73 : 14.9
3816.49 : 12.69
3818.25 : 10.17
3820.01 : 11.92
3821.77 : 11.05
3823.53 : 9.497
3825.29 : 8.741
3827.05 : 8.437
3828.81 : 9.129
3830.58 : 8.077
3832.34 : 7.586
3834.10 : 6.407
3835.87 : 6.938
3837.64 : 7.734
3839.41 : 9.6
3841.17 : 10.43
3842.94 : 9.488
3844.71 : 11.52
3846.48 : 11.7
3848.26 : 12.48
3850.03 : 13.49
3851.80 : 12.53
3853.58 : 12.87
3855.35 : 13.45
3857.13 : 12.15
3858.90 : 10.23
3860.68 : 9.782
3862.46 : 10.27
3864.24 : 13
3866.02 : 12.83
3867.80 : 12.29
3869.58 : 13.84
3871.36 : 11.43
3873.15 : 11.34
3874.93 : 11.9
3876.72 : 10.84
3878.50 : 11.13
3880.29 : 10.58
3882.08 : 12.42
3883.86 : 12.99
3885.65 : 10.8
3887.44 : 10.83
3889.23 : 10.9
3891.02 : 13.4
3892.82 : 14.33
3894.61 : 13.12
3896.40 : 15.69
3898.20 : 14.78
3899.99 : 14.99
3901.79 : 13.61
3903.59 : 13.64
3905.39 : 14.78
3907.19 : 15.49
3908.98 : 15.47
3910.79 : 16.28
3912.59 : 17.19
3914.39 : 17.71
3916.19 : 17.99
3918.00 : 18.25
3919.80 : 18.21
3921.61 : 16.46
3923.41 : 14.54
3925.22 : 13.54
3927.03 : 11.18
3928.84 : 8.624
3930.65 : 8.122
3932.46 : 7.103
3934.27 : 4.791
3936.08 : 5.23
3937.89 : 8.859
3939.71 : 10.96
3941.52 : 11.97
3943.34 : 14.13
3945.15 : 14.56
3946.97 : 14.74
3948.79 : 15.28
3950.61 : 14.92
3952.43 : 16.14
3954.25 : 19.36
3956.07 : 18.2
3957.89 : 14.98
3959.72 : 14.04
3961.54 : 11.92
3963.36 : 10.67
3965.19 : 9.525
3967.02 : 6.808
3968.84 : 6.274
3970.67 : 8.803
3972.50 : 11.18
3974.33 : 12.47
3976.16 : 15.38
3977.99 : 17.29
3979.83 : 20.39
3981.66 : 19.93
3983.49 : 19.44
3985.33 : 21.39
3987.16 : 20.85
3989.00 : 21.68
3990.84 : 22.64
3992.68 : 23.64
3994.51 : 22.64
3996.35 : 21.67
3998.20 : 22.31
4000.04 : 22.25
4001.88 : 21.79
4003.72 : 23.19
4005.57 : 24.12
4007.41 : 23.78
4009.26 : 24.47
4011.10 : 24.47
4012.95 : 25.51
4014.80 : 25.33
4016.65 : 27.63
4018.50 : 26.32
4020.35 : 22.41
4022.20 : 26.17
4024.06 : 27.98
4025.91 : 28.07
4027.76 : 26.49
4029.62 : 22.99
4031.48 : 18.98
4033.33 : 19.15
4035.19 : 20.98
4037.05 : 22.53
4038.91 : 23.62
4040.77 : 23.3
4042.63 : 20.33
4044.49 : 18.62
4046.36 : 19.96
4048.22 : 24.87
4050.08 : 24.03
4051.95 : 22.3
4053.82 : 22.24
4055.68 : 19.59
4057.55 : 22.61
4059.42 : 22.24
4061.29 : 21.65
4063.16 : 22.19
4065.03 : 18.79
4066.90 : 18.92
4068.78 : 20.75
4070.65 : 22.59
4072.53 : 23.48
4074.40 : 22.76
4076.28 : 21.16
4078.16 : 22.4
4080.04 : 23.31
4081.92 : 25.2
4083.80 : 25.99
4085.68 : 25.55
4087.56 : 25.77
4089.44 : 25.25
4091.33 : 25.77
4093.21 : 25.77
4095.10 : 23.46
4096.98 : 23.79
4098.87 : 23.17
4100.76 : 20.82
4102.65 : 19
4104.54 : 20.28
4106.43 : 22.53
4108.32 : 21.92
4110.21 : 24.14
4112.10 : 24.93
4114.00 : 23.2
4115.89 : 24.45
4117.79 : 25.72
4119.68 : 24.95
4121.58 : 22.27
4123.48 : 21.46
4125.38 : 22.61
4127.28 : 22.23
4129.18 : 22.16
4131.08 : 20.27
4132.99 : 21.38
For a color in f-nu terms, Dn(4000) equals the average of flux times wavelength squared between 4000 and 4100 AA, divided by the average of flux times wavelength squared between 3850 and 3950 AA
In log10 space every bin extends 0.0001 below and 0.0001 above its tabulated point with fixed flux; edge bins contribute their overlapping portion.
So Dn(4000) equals 2.0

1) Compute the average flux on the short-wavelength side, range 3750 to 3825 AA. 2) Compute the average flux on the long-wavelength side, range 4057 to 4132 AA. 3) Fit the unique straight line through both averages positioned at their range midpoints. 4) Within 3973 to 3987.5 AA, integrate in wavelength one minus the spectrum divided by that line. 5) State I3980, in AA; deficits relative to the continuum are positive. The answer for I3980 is 1.1 AA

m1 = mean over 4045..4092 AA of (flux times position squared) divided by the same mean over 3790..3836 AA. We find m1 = 2.2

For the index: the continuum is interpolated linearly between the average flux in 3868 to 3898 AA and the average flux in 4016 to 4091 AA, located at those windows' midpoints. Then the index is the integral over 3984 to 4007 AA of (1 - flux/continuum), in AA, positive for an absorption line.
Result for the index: -3.55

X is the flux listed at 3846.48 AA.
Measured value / 11.7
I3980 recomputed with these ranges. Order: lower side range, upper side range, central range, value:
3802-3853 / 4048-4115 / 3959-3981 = 6.98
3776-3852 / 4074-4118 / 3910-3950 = 9.26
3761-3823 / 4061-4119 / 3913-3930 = 2.73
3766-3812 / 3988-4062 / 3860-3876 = 5.14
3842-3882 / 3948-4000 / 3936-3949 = 2.57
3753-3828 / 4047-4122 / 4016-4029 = -3.26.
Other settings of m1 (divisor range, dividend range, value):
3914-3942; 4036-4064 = 1.95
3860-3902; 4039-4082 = 1.93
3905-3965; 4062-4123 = 1.84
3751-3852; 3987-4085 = 2.02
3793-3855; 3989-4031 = 2.33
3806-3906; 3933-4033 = 1.66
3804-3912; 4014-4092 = 2.11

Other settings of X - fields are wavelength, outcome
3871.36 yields 11.43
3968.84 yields 6.274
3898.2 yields 14.78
